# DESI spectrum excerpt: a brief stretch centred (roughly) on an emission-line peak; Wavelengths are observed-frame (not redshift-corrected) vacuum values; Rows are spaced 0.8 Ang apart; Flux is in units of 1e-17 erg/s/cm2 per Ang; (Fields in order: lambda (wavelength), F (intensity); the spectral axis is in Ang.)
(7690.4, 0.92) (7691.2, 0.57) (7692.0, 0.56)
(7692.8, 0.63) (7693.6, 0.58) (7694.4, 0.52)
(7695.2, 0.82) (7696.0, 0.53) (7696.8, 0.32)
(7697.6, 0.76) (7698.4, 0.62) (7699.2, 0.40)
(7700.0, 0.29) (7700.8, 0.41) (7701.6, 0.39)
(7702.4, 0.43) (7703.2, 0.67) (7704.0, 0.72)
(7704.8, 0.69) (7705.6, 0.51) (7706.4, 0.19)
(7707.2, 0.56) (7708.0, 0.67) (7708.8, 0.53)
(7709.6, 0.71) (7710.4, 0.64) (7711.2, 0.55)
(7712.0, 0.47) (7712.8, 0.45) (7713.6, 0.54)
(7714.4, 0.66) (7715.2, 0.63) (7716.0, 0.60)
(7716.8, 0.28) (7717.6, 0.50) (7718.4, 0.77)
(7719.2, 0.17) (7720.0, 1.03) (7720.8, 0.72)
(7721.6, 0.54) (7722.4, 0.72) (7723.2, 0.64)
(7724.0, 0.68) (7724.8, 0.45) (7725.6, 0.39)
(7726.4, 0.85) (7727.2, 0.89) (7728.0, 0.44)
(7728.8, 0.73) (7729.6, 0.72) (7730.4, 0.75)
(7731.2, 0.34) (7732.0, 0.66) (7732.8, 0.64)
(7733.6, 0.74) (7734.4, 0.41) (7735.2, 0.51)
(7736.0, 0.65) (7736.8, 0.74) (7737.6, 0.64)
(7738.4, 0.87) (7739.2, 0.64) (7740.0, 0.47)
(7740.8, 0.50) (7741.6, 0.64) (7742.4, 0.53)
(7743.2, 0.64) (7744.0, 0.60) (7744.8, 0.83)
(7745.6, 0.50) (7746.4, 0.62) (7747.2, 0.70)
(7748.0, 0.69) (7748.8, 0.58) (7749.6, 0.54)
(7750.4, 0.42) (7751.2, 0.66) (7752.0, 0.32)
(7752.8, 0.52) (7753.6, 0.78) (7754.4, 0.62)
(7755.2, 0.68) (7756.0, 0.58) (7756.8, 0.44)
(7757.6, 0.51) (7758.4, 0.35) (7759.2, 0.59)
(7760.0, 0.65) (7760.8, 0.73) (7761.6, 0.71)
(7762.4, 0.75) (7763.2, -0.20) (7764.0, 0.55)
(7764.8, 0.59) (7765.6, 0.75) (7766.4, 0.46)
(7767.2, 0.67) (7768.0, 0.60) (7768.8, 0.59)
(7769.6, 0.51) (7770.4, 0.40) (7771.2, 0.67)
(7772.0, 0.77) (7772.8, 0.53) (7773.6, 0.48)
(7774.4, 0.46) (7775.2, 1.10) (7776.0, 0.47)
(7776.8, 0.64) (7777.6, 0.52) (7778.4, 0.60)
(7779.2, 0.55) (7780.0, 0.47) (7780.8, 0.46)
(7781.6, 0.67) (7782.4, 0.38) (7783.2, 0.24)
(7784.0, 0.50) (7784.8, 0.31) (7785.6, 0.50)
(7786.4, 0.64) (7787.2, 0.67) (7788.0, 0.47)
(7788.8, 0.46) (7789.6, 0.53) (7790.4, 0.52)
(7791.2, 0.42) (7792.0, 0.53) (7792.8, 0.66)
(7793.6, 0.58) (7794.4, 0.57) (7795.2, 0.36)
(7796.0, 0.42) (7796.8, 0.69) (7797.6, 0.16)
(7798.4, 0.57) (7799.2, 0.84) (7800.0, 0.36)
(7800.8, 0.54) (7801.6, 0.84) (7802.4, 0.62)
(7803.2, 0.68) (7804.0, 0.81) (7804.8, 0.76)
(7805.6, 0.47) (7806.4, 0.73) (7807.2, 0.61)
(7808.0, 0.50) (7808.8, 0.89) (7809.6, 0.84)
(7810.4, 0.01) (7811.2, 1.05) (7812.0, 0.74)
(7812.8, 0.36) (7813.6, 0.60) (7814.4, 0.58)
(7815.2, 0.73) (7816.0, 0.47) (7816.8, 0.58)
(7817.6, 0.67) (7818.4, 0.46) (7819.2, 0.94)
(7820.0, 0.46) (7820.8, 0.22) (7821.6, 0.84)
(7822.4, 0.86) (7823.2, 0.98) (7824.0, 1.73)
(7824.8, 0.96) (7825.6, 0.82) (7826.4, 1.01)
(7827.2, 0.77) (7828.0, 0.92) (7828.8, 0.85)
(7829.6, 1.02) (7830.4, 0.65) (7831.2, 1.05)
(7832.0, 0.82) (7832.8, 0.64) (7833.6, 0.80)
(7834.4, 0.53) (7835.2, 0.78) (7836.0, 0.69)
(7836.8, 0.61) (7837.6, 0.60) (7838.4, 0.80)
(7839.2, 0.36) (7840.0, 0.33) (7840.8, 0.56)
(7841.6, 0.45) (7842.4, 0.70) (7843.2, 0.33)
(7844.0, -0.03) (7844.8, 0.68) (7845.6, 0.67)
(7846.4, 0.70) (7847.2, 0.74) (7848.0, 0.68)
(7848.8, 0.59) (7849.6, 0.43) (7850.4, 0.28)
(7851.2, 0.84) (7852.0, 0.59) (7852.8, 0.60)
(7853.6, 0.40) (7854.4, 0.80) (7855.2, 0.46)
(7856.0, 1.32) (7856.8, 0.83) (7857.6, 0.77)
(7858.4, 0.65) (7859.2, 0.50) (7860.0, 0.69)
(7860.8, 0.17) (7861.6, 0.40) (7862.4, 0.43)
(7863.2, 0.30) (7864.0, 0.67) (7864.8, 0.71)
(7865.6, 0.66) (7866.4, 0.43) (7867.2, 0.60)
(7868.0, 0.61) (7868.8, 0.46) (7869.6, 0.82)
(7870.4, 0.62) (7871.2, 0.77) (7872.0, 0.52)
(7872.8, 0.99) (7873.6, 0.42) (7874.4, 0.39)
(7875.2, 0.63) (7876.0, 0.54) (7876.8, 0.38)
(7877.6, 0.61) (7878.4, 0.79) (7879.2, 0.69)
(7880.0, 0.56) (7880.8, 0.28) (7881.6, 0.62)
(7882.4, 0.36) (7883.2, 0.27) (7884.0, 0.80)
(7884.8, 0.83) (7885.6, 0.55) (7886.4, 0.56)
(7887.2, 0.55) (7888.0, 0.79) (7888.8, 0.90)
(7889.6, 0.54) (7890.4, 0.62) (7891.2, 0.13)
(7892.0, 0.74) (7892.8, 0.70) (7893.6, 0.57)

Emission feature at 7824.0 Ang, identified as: [O II] 3727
